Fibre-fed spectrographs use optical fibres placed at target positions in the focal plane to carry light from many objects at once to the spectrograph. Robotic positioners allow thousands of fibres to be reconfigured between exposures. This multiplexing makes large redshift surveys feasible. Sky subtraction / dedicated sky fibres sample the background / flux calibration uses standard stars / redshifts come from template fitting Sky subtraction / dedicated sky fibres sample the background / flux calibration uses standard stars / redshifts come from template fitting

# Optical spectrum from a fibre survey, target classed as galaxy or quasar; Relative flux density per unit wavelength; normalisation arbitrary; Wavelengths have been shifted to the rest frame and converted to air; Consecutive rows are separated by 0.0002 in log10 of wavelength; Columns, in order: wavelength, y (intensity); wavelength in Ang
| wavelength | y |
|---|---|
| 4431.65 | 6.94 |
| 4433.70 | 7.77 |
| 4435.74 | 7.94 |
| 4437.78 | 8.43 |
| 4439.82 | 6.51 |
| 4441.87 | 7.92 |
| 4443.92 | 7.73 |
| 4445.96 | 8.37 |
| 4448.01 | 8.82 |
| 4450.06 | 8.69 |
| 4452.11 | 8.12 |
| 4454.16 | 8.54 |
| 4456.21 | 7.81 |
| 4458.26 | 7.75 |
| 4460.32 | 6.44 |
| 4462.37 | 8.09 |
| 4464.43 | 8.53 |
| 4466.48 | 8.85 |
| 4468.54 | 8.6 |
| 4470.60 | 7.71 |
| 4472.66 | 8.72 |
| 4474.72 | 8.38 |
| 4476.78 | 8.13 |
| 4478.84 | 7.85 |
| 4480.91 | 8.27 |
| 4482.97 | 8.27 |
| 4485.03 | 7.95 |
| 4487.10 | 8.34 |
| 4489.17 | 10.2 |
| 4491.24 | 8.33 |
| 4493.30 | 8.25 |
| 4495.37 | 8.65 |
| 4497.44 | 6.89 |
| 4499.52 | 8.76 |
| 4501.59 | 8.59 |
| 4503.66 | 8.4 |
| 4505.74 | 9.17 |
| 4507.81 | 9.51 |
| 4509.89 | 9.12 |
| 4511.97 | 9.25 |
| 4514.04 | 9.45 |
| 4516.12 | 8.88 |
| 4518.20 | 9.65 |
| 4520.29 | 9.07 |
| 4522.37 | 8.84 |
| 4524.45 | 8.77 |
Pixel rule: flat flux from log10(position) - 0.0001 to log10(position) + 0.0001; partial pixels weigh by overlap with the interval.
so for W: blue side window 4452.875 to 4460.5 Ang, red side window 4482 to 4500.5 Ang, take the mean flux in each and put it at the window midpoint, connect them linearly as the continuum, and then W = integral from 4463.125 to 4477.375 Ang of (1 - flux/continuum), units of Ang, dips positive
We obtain -0.7 Ang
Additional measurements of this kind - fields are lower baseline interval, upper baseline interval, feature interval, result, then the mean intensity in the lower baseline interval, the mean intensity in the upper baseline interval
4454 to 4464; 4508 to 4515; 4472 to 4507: 0.8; 7.7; 9.3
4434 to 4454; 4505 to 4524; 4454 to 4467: 0.6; 8.07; 9.2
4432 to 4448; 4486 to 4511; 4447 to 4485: 0.1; 7.84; 8.68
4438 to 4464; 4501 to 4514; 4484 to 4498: 0.5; 7.93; 9.06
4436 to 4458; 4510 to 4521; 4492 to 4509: 0.9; 8.08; 9.25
